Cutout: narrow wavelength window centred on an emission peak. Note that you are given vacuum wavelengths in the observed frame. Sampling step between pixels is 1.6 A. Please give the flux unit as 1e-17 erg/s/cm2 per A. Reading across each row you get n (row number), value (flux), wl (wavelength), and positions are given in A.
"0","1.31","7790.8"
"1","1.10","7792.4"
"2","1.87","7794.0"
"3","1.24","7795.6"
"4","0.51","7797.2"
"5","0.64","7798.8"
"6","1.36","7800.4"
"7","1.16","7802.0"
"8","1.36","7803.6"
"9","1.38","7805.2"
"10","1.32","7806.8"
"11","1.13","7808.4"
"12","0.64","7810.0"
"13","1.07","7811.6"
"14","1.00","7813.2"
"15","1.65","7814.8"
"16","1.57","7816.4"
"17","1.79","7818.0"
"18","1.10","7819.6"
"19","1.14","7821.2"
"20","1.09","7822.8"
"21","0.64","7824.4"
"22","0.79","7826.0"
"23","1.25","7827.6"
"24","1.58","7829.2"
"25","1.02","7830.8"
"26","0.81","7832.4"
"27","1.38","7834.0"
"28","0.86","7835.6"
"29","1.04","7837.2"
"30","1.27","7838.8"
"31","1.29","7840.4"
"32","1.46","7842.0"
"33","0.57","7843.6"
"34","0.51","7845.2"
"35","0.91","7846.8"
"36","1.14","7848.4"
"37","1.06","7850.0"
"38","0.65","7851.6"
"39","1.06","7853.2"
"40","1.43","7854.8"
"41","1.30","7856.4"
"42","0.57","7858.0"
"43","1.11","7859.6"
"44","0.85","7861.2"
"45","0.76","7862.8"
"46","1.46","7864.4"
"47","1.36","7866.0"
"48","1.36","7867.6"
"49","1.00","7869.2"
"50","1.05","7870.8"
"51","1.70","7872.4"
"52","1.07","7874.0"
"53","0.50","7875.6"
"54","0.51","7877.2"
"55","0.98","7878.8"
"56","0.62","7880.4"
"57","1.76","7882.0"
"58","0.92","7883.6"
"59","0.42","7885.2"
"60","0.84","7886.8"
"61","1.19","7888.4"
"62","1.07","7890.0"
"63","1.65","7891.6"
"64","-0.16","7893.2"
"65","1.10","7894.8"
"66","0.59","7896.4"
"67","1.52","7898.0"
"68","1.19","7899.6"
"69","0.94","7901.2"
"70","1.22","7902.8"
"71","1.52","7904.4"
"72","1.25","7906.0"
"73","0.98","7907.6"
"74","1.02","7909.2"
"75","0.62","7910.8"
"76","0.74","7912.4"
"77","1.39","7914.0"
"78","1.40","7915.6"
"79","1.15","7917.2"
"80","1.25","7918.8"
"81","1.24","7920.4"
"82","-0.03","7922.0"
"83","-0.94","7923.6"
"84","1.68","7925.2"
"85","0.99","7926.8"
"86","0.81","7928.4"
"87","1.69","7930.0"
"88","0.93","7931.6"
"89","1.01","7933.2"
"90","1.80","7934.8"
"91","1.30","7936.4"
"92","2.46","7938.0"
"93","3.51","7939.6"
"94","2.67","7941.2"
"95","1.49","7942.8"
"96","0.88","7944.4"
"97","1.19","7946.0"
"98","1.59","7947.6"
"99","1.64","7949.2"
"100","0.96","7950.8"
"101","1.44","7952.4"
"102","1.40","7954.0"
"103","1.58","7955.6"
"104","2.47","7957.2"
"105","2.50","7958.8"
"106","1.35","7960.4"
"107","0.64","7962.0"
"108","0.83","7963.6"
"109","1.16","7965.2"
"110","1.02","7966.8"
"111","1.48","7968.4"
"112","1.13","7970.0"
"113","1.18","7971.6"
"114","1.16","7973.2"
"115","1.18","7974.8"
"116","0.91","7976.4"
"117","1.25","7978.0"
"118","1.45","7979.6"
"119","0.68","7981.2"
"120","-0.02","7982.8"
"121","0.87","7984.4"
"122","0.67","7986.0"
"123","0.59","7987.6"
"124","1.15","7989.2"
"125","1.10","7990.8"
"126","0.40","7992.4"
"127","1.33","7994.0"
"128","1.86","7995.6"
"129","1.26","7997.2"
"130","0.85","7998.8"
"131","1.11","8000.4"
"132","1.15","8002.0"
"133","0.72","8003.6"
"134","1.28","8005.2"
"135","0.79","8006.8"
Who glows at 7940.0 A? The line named [S II] 6716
